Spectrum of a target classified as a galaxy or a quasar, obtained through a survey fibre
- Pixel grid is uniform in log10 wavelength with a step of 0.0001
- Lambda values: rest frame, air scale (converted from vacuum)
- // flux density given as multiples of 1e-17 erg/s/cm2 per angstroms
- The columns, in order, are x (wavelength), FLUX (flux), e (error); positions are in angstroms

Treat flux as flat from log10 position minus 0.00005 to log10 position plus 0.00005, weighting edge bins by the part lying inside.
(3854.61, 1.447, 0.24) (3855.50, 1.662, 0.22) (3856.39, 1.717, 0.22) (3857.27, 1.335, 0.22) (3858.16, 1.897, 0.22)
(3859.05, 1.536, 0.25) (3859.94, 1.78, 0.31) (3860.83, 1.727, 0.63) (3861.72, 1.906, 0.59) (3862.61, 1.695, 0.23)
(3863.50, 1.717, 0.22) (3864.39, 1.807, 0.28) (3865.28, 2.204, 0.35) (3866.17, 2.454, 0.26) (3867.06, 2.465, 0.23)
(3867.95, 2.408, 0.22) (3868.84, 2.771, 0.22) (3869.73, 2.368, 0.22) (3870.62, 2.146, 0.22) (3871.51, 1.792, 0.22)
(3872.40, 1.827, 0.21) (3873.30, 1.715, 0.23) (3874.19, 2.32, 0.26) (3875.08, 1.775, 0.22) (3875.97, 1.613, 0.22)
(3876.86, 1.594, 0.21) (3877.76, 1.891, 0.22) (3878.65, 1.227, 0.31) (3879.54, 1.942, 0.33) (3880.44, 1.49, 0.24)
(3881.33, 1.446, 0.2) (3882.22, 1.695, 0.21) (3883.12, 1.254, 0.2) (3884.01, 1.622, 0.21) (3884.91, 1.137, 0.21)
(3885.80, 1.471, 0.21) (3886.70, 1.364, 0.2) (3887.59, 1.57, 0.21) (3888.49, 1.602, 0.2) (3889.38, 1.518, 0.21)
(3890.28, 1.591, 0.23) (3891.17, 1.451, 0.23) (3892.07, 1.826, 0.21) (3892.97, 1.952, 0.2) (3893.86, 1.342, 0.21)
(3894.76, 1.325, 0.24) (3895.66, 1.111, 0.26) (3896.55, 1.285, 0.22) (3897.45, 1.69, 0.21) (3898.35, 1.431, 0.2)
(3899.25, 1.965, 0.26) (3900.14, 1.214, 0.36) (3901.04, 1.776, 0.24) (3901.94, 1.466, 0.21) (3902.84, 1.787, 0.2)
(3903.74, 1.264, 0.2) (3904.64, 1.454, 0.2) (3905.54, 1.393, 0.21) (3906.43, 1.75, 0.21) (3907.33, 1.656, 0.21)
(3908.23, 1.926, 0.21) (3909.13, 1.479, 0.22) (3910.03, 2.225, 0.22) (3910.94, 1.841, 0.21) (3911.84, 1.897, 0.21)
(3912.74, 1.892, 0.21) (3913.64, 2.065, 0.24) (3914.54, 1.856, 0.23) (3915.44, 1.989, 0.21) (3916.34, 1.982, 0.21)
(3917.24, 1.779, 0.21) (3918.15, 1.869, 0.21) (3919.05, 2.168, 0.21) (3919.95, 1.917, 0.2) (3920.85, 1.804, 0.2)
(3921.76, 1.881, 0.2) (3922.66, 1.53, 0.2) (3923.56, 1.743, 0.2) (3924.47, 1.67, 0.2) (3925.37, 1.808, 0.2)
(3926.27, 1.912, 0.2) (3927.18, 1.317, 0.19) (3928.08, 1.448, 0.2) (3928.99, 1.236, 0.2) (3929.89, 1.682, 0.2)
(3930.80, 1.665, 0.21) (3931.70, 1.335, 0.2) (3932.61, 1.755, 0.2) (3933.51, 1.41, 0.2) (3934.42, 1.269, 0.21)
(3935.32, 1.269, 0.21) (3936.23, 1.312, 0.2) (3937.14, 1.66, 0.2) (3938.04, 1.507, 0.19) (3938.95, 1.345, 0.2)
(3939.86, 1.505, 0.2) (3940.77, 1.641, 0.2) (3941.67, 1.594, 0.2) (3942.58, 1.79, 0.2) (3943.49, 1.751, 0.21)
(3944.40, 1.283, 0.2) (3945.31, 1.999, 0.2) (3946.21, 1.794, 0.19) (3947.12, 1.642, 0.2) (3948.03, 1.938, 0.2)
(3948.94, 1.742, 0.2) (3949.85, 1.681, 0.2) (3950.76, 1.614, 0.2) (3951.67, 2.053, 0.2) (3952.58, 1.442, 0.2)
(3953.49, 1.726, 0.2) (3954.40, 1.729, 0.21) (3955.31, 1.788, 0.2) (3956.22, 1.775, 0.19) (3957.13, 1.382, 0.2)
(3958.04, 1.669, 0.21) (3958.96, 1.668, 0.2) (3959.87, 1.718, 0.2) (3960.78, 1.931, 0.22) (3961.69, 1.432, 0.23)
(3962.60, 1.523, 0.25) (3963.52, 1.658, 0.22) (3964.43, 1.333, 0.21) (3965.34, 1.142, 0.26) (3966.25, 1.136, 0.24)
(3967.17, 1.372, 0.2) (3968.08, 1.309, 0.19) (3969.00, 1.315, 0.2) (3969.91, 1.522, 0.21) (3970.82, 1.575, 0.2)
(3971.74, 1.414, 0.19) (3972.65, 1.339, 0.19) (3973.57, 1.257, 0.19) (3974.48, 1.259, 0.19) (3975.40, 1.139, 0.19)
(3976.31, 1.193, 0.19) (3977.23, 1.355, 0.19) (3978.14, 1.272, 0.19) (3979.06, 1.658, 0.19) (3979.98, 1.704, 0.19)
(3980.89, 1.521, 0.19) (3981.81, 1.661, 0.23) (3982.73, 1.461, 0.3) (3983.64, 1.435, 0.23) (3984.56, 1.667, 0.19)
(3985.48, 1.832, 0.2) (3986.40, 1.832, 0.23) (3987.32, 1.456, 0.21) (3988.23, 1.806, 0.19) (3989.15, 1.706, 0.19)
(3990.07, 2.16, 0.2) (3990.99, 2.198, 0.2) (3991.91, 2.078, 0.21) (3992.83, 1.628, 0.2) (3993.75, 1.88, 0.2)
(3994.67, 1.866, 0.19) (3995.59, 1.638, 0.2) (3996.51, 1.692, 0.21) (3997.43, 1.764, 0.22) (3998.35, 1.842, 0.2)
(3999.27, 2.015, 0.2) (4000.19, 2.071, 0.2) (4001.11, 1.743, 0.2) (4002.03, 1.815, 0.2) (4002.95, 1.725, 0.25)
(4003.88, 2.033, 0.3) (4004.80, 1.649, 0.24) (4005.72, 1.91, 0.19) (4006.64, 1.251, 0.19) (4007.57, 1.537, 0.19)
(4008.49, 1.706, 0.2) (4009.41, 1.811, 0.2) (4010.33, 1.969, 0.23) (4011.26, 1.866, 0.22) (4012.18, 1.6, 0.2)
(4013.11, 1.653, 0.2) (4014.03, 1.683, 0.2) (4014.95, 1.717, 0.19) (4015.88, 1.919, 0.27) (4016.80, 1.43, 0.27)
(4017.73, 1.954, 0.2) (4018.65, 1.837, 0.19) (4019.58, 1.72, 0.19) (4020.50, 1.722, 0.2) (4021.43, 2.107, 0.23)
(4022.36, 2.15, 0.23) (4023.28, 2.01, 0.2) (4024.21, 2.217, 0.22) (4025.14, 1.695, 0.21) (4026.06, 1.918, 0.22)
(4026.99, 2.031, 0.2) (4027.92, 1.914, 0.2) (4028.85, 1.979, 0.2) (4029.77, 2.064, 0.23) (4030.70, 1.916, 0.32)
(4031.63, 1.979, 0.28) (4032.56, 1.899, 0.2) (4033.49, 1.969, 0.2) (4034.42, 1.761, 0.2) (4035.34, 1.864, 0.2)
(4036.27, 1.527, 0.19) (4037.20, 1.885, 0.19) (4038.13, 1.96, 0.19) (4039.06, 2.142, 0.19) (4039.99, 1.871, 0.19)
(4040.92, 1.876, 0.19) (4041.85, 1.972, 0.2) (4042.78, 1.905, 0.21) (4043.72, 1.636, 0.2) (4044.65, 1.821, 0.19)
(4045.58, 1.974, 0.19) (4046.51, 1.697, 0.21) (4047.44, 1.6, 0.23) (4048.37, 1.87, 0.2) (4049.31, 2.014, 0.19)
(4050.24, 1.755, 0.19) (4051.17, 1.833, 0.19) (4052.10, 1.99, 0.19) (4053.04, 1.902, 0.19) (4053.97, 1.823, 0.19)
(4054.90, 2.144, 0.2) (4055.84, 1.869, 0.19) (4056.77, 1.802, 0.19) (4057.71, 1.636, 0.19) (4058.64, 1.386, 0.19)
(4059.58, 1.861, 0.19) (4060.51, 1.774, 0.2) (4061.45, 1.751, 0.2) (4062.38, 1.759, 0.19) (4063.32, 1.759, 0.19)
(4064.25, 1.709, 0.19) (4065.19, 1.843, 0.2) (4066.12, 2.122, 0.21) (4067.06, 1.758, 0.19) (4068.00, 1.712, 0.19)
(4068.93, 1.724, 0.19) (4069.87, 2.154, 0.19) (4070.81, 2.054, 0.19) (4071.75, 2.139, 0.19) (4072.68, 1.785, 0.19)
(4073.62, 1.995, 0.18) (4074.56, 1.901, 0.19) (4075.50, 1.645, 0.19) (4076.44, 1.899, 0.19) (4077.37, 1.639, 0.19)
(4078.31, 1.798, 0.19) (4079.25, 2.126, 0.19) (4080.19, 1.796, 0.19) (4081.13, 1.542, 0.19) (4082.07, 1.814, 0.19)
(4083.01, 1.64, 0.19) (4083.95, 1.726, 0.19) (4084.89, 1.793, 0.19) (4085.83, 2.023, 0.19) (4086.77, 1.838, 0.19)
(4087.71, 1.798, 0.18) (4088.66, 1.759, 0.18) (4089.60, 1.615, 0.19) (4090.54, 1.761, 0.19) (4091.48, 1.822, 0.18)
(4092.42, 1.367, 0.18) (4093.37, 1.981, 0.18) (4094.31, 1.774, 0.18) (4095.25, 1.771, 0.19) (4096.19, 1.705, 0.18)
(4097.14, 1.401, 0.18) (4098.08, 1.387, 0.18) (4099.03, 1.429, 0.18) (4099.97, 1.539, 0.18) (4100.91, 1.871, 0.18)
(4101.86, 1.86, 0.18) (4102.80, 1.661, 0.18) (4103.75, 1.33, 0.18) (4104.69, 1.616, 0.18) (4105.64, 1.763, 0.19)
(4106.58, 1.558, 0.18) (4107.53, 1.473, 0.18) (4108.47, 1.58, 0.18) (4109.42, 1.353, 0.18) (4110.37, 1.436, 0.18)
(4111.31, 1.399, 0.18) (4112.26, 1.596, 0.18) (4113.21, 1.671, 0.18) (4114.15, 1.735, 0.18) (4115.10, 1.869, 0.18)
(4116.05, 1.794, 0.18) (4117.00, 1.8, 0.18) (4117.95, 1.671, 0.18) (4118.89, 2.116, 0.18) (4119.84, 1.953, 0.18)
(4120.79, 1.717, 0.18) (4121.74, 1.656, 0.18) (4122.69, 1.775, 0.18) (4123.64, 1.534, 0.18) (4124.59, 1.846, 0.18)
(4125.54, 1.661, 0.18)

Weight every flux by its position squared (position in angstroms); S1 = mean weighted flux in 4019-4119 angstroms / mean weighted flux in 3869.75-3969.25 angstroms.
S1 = 1.18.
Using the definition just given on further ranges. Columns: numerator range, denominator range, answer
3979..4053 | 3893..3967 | 1.16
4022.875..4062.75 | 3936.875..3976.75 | 1.26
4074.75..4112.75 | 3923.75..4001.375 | 1.11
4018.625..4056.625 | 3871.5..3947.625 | 1.24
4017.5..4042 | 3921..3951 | 1.26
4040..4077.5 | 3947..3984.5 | 1.26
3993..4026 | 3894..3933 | 1.13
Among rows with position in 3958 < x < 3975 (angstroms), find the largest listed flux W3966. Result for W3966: 1.931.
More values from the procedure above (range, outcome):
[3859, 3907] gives 2.771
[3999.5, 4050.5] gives 2.217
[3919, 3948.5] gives 2.168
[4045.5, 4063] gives 2.144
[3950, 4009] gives 2.198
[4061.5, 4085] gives 2.154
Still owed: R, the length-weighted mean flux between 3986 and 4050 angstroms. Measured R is 1.84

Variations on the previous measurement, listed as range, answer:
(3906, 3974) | 1.64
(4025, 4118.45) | 1.78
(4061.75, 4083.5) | 1.84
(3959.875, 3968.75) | 1.44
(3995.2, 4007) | 1.79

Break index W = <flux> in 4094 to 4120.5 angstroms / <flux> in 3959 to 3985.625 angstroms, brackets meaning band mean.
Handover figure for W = 1.1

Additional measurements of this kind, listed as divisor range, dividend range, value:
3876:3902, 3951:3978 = 0.97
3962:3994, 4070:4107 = 1.14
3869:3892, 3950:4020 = 0.98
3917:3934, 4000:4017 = 1.04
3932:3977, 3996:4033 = 1.20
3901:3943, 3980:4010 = 1.06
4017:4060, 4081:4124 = 0.90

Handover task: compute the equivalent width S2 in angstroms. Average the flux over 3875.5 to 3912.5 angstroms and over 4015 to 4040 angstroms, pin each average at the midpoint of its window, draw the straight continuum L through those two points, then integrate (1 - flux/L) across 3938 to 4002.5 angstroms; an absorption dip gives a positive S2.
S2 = 5.00 angstroms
